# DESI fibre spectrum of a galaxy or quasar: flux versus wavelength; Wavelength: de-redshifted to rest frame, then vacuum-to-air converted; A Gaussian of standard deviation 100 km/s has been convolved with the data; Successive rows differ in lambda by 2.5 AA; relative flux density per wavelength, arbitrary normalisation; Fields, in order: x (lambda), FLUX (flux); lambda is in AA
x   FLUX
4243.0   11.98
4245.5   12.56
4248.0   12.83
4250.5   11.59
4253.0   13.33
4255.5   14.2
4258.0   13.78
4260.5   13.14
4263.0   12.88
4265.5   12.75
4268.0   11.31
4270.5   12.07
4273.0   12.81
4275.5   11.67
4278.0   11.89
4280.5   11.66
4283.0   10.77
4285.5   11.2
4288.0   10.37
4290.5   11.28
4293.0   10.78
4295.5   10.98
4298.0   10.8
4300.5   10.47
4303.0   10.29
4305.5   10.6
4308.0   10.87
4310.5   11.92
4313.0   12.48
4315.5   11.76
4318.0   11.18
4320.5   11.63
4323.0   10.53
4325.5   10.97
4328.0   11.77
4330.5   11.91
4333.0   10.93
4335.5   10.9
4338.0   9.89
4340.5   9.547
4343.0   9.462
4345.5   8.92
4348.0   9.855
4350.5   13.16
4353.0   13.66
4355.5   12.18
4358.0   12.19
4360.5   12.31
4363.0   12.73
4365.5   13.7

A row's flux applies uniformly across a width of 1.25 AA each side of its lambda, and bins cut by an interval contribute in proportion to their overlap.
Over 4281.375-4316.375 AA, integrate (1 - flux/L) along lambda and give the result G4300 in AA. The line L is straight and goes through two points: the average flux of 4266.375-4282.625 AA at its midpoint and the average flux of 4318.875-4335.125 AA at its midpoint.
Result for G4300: 1.6 AA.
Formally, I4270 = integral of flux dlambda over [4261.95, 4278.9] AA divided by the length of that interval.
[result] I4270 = 12.2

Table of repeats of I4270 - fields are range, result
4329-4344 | 10.5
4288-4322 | 11.1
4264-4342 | 11.2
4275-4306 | 11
